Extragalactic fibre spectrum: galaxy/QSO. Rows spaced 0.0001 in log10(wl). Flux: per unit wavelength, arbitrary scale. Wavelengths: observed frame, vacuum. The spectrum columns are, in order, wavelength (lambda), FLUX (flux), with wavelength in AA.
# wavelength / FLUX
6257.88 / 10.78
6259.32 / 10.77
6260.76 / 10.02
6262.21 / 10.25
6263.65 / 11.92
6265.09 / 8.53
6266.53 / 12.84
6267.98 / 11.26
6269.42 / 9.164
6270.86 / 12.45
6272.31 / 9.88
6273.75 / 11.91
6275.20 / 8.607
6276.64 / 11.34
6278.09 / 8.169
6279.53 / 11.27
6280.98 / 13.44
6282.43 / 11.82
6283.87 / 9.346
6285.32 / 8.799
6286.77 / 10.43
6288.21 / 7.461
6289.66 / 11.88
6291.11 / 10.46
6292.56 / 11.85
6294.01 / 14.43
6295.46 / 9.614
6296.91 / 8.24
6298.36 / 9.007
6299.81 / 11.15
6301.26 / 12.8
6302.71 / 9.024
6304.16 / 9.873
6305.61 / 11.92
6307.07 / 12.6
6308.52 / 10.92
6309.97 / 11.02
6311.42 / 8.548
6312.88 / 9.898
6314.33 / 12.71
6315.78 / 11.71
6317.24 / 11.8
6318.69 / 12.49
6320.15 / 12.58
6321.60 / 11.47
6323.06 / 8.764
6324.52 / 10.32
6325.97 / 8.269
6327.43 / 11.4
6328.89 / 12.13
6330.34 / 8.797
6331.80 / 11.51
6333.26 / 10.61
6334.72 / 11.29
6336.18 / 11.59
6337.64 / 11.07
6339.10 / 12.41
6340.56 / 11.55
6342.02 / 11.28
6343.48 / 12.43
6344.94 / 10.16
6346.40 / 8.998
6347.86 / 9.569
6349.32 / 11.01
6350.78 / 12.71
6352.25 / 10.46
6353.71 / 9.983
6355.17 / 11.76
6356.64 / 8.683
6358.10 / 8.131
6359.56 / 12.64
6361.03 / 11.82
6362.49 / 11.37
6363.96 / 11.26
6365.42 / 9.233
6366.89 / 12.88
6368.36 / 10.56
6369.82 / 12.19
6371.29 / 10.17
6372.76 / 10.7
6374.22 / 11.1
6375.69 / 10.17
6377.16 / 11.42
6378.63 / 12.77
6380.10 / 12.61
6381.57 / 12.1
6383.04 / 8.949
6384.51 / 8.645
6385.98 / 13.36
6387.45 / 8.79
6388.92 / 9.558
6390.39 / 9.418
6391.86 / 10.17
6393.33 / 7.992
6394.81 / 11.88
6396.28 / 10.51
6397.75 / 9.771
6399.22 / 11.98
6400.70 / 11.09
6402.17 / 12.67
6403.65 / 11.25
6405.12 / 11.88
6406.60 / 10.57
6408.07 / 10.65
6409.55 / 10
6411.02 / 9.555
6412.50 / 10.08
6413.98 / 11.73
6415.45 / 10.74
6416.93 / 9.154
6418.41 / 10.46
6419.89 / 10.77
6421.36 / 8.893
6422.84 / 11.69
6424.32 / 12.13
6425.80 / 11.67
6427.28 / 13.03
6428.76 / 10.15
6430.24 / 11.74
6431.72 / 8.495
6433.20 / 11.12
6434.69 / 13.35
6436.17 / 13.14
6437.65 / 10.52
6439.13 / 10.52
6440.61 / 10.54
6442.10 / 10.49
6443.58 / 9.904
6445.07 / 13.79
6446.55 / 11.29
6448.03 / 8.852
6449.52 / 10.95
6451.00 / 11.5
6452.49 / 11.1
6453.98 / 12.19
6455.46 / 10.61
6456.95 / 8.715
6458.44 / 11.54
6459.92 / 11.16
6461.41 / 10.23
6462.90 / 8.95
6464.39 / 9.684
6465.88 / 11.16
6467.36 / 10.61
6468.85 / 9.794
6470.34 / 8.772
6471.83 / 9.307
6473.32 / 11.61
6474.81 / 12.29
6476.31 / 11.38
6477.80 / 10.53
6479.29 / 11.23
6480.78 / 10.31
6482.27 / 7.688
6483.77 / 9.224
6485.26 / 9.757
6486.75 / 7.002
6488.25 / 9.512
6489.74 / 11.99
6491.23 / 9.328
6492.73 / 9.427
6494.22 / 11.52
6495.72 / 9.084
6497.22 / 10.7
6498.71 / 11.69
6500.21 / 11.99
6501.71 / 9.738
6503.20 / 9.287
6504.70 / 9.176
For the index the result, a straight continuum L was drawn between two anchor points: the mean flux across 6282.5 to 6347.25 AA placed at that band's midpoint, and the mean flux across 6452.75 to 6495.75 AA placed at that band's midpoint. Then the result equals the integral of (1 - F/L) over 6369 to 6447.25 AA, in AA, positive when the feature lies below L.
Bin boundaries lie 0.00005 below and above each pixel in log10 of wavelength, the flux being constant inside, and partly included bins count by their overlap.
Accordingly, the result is -3.4 AA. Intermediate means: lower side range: 10.8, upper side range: 10.2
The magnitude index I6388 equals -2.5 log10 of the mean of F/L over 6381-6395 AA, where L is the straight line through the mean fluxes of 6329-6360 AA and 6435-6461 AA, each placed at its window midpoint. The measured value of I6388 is 0.09 mag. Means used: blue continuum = 10.8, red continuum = 11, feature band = 9.99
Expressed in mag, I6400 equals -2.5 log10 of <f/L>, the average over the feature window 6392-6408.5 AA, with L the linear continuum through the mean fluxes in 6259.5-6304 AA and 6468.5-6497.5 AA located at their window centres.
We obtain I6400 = -0.07 mag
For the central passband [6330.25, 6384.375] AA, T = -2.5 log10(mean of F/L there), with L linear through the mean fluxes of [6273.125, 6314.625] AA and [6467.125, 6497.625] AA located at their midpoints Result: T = -0.06 mag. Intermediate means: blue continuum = 10.6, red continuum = 10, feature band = 11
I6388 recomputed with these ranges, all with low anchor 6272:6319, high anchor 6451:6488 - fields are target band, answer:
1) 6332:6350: -0.04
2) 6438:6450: -0.05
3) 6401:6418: -0.04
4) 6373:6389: -0.04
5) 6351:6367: -0.02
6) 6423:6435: -0.11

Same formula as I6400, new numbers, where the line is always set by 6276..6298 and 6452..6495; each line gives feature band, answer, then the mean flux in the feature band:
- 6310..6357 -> -0.04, 10.9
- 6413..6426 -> -0.05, 10.8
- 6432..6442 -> -0.10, 11.3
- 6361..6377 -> -0.06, 11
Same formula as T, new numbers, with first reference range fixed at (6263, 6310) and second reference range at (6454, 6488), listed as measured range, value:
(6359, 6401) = -0.05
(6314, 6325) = -0.08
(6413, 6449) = -0.08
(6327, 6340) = -0.06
